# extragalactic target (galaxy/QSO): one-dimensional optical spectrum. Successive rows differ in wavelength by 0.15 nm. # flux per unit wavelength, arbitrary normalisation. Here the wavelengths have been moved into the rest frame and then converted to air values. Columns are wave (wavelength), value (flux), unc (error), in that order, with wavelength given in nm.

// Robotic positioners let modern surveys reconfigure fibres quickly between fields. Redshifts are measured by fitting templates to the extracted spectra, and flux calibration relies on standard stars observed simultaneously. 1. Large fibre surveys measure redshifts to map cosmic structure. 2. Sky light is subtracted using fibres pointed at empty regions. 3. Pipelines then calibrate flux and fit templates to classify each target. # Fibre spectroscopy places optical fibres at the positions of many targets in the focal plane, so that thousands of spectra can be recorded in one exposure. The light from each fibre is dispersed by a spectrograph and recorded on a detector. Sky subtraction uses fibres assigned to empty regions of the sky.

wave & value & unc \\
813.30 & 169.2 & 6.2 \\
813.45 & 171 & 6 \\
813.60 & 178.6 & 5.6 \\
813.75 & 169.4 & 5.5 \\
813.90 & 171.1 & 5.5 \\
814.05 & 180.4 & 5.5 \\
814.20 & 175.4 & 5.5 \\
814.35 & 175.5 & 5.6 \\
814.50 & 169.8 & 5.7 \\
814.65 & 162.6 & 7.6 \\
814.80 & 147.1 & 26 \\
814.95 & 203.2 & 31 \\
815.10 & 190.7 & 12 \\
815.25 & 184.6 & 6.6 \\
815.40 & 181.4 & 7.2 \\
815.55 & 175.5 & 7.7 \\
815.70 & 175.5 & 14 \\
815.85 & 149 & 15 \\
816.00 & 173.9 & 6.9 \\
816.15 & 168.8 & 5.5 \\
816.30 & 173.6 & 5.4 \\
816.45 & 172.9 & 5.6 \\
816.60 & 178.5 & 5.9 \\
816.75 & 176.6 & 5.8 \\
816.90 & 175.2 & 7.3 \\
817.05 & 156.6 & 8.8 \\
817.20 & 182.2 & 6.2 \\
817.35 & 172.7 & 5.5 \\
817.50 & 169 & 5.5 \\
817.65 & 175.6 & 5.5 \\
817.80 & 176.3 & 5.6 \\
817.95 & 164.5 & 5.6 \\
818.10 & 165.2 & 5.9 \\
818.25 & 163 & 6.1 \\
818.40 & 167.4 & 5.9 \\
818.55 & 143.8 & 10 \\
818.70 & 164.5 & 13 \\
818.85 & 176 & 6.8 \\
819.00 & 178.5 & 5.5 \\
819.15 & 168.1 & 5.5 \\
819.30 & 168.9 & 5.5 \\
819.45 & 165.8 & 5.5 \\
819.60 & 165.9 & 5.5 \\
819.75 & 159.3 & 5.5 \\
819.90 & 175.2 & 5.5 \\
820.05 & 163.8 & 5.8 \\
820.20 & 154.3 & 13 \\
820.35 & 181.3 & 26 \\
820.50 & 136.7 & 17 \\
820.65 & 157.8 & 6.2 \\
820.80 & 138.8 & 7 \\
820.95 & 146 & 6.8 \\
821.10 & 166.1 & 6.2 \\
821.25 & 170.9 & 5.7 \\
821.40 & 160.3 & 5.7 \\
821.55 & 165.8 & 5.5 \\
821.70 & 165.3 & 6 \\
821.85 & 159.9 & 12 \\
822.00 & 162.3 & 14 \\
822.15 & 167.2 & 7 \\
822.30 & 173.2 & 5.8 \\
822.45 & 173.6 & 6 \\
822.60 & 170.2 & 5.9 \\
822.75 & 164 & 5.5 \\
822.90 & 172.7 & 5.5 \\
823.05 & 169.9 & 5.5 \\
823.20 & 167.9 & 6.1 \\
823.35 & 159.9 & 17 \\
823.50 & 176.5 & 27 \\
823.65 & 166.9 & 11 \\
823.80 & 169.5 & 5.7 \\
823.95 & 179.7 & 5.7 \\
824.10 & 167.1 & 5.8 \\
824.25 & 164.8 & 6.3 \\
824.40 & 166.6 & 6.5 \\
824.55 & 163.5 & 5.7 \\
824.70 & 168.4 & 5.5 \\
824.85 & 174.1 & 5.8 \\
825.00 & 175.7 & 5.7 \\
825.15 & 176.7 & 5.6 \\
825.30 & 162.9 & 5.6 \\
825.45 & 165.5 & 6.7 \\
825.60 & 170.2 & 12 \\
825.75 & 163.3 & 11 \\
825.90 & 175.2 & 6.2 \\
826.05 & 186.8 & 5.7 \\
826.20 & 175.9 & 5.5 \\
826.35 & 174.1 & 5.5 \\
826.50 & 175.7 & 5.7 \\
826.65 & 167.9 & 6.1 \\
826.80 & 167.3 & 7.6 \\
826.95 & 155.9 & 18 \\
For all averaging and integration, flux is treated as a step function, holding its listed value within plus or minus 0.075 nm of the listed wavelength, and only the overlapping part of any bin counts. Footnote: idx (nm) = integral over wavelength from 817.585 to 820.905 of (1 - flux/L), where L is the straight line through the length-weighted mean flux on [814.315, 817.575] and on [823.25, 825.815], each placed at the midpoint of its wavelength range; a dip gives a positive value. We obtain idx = 0.15 nm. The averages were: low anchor 173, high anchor 169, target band 164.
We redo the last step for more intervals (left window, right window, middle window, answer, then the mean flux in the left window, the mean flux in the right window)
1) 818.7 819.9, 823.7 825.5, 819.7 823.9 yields 0.13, 169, 170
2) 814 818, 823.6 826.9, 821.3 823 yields 0.05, 174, 171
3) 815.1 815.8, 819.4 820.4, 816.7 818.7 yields 0.05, 179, 166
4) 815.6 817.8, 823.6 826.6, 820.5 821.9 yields 0.11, 172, 171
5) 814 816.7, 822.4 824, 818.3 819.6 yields 0.04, 174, 170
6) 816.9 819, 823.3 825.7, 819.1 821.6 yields 0.11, 168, 169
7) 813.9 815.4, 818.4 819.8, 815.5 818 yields 0.00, 177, 166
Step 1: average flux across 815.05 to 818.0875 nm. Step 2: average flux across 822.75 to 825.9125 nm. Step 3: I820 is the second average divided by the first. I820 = 0.98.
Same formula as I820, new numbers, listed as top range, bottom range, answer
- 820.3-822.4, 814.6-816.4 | 0.92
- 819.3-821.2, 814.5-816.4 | 0.92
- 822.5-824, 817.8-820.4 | 1.02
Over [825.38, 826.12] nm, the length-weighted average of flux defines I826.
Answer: 172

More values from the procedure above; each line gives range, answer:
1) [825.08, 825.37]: 170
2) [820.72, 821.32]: 155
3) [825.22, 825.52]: 164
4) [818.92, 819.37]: 172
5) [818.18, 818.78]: 160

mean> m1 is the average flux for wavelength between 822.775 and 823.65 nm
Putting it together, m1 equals 169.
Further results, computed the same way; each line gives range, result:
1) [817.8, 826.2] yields 166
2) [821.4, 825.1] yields 168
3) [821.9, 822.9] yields 169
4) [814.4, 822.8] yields 168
